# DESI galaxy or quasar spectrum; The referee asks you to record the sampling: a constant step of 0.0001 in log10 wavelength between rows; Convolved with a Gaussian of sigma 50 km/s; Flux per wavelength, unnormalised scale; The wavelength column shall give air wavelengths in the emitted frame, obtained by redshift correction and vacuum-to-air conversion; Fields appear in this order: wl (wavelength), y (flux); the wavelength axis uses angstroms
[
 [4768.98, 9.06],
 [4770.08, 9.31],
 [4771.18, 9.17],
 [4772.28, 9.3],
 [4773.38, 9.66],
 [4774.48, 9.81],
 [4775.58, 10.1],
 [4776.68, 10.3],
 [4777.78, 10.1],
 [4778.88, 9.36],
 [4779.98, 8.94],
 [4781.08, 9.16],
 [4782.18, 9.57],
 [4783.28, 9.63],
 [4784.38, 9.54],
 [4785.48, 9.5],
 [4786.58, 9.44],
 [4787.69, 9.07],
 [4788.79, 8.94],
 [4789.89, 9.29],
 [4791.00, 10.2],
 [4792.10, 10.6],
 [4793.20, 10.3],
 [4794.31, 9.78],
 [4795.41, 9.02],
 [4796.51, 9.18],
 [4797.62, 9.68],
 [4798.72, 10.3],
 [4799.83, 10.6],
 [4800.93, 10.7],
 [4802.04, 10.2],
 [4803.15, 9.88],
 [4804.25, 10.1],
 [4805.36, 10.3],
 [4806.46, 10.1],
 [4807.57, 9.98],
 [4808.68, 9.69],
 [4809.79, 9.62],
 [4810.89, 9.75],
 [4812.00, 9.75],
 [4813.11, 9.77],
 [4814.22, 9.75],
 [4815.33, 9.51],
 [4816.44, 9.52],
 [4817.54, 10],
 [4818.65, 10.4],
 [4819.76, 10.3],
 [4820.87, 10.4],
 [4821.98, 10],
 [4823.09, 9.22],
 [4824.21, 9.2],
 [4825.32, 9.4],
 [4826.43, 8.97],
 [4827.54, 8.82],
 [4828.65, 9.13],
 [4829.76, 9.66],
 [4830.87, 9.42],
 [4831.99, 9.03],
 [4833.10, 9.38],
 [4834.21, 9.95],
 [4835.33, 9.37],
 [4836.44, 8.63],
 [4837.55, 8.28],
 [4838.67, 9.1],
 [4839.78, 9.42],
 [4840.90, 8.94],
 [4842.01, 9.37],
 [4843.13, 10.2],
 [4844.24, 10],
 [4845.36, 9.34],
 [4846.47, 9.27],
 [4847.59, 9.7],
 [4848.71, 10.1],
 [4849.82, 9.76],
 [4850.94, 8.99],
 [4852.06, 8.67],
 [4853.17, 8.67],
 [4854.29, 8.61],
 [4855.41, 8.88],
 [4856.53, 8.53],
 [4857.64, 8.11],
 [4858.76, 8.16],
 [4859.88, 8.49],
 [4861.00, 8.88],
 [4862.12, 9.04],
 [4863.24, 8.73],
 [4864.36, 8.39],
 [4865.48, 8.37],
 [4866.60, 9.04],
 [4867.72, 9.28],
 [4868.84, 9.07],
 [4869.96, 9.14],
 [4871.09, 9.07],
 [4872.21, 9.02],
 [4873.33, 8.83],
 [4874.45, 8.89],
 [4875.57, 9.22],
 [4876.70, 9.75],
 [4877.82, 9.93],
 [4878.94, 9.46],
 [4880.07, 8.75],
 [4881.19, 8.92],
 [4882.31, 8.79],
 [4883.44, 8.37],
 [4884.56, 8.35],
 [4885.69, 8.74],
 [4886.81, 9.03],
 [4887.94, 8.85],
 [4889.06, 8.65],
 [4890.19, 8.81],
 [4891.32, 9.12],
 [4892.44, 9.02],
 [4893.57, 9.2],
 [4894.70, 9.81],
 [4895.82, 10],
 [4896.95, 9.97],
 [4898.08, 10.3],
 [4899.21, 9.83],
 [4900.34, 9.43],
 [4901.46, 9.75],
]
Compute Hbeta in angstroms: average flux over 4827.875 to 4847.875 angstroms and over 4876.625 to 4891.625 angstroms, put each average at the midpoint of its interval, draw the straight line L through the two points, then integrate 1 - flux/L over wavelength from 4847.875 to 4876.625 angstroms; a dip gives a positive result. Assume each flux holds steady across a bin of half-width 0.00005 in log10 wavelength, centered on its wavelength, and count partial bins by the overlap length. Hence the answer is 0.7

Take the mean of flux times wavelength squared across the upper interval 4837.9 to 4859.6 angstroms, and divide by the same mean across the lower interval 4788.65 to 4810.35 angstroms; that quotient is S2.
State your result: 0.9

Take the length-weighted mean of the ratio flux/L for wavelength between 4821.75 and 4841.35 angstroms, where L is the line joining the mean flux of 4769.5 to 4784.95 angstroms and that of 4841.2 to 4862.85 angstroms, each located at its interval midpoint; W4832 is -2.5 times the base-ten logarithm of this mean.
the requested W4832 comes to 0.00 mag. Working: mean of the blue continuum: 9.57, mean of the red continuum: 9.09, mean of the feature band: 9.2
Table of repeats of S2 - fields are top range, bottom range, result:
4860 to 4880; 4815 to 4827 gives 0.95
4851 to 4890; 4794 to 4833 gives 0.93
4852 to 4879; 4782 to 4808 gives 0.93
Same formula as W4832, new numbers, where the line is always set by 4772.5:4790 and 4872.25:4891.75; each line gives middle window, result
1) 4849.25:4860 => 0.051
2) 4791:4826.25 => -0.059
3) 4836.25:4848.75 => -0.019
